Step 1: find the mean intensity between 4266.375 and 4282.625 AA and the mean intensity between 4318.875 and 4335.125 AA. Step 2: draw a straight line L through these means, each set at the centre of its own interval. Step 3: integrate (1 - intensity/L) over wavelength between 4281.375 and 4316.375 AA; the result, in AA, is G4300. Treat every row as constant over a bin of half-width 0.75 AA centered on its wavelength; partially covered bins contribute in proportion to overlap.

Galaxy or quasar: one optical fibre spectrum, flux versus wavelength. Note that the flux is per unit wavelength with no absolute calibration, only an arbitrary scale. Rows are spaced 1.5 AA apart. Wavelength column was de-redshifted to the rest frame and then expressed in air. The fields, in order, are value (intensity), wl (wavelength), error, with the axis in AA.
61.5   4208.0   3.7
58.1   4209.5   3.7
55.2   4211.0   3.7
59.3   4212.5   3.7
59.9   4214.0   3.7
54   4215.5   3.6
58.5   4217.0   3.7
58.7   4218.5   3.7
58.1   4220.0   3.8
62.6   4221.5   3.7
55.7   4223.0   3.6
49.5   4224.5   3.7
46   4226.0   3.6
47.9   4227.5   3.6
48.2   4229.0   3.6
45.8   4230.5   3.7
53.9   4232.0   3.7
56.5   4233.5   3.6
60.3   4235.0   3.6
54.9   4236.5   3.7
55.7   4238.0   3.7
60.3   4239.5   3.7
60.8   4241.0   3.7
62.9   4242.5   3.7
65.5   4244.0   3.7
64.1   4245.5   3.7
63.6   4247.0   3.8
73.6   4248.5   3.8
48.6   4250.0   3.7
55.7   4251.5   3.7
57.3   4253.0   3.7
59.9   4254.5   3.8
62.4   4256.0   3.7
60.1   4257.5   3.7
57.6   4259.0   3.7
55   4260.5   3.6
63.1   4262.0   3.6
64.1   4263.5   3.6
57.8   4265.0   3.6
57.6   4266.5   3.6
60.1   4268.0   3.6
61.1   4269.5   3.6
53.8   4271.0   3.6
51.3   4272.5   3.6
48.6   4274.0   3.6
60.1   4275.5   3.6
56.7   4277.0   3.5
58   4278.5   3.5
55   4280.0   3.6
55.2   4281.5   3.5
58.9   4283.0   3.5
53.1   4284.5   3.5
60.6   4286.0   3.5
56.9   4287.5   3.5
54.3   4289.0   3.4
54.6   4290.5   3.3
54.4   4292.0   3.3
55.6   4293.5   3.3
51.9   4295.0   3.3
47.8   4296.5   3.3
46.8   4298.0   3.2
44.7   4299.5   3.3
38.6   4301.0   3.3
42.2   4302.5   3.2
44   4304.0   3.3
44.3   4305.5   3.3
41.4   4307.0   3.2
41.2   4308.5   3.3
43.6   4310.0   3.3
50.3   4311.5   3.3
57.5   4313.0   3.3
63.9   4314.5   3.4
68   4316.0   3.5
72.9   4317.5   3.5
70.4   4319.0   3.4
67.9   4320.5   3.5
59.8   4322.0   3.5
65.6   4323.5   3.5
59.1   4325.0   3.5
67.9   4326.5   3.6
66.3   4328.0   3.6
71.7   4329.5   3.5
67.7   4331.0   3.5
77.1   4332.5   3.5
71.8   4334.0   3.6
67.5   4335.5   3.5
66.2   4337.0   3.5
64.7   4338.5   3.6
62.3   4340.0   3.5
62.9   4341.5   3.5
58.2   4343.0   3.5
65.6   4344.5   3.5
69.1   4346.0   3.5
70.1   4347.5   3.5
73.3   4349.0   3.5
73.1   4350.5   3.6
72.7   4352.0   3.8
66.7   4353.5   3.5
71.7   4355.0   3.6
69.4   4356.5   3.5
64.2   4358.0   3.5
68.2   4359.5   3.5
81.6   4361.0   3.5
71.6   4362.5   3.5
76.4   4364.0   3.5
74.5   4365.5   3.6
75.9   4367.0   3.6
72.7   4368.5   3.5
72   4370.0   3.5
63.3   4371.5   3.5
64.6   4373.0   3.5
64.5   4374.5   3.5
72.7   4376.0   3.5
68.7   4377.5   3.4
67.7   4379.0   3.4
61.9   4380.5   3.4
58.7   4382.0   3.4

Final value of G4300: 5.9 AA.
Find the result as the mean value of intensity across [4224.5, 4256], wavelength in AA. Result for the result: 57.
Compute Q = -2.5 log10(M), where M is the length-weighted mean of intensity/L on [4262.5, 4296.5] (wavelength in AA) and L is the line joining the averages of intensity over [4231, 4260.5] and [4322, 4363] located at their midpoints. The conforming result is 0.114 mag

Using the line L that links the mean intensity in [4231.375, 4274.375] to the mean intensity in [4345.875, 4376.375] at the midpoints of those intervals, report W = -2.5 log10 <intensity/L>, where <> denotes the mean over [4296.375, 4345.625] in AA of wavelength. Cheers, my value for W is 0.13 mag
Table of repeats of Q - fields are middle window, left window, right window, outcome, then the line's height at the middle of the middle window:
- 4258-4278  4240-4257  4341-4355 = 0.09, 62.6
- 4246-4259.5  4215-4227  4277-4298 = -0.09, 55.1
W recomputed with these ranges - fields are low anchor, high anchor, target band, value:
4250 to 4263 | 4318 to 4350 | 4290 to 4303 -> 0.280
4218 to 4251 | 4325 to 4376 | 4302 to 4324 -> 0.176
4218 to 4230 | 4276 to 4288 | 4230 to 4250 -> -0.104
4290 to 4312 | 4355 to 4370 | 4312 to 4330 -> -0.191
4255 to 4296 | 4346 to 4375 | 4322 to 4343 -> -0.003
